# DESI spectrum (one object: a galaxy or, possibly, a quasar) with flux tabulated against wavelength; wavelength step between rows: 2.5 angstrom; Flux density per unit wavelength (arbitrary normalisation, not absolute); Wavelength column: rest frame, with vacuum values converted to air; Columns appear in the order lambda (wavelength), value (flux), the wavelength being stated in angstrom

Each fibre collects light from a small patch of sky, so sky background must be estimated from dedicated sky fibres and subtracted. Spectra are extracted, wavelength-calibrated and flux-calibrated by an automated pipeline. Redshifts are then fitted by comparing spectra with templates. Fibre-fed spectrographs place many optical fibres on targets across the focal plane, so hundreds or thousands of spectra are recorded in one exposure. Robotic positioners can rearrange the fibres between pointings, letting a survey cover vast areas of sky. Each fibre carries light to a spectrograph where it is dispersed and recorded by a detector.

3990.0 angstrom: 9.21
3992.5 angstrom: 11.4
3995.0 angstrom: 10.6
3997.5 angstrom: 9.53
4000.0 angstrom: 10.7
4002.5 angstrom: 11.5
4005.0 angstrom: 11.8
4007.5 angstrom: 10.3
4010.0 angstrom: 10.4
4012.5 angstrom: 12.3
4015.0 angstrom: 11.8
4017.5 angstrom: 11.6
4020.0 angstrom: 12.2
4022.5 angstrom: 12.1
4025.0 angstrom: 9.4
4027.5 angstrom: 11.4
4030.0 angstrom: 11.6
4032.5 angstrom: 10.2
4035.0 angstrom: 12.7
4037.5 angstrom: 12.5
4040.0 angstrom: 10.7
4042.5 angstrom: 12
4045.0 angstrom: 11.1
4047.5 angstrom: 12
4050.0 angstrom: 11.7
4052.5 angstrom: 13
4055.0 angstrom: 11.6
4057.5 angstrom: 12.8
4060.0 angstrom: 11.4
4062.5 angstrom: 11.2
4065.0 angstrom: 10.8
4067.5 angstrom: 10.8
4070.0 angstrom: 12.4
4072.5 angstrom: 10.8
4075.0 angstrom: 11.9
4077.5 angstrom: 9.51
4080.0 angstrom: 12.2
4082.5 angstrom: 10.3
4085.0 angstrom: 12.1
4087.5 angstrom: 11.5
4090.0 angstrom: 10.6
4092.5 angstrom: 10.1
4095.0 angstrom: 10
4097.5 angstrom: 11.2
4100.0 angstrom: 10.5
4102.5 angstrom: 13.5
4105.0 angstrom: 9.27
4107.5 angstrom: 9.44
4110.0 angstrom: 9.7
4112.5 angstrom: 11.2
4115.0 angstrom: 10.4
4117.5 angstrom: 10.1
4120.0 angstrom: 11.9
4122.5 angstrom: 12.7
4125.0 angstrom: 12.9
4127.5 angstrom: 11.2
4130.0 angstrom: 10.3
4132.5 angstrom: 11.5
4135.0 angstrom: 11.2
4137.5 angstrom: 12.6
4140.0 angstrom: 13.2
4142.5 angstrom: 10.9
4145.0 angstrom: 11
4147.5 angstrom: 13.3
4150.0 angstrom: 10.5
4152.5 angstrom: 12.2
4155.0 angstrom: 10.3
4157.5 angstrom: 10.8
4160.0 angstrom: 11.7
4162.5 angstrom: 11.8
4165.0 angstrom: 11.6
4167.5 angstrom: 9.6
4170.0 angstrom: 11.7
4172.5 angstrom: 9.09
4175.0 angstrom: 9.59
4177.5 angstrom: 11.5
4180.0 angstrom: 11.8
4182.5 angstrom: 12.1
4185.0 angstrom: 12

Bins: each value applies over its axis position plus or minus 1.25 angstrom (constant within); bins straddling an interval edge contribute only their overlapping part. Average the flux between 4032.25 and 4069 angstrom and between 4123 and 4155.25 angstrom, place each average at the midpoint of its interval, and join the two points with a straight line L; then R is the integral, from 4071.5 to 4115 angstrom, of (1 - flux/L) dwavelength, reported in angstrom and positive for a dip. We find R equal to 3.3 angstrom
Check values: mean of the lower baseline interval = 11.7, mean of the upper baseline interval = 11.7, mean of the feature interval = 10.8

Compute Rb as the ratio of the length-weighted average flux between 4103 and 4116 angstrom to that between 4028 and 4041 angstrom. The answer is 0.88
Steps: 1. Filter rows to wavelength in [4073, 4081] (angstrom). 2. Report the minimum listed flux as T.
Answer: 9.51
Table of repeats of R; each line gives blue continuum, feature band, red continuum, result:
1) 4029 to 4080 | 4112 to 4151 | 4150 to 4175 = -1.7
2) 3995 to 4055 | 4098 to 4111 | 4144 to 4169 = 0.9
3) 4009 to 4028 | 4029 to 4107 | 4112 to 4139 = 0.7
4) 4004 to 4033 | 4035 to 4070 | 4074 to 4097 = -2.0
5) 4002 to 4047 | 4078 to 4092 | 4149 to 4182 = 0.1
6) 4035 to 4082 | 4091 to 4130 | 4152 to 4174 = 1.2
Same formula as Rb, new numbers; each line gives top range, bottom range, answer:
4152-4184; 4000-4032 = 0.98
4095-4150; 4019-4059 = 0.97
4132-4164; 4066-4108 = 1.06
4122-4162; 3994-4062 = 1.02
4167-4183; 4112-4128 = 0.93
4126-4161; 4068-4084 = 1.03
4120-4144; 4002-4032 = 1.04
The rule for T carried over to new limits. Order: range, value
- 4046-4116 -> 9.27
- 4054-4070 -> 10.8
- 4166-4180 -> 9.09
